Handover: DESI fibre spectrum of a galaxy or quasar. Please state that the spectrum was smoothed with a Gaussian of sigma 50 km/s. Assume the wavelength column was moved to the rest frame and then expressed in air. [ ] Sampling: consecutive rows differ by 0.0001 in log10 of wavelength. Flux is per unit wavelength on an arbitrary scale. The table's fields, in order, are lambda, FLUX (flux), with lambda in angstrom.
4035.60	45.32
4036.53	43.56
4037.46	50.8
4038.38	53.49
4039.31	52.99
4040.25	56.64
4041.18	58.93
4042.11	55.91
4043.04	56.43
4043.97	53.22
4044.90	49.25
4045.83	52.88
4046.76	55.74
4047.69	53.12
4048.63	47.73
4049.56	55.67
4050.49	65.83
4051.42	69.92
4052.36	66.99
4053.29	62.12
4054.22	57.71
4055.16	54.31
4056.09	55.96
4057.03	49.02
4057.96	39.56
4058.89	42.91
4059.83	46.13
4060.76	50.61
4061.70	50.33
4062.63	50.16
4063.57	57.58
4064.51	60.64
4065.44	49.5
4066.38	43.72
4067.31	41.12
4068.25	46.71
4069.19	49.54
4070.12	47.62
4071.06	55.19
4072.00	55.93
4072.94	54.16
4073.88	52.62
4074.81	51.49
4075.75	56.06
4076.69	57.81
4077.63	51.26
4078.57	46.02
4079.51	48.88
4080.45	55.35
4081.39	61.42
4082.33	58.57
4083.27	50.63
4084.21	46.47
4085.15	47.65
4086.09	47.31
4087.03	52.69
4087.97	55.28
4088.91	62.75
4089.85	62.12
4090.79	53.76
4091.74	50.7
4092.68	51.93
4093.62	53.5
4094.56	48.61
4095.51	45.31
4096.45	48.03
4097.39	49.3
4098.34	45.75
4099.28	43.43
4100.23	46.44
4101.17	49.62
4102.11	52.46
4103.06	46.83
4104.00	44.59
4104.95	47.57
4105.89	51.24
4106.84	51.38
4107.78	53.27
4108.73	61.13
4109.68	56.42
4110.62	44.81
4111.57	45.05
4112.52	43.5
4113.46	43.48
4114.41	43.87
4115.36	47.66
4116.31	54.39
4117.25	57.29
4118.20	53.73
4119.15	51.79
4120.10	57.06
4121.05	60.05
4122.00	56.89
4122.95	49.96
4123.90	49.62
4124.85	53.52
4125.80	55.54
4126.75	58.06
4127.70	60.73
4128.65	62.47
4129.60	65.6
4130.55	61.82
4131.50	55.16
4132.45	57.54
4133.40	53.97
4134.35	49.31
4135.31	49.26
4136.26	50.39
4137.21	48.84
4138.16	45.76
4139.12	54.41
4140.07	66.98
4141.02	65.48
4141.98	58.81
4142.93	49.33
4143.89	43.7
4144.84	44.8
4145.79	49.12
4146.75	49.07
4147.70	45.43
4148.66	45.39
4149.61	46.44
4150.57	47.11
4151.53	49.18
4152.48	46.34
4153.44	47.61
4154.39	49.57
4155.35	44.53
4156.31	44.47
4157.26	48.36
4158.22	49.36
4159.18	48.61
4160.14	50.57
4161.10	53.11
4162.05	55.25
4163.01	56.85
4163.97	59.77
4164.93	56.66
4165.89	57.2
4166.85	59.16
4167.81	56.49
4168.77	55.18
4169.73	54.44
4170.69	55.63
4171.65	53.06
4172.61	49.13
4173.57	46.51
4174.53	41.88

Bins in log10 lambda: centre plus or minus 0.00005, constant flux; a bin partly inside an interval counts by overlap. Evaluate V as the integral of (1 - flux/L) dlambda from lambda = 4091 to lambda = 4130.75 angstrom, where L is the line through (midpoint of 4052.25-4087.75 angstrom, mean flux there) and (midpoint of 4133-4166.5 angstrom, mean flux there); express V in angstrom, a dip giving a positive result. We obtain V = -0.3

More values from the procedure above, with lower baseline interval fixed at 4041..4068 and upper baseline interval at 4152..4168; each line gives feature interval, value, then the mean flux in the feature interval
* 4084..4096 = 0.1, 52.3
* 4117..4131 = -1.2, 56.9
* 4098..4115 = 1.4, 48.4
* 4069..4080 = 0.2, 52.3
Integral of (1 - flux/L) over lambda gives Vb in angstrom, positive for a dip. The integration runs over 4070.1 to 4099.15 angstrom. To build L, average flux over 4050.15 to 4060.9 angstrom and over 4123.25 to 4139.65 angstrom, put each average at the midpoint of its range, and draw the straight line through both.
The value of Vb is 1.4 angstrom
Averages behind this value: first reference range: 55.1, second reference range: 54.8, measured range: 52.4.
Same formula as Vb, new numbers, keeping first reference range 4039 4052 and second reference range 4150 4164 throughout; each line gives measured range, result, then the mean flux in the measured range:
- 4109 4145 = -1.4 angstrom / 53.5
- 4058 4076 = 1.5 angstrom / 50.3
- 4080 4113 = 1.4 angstrom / 51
